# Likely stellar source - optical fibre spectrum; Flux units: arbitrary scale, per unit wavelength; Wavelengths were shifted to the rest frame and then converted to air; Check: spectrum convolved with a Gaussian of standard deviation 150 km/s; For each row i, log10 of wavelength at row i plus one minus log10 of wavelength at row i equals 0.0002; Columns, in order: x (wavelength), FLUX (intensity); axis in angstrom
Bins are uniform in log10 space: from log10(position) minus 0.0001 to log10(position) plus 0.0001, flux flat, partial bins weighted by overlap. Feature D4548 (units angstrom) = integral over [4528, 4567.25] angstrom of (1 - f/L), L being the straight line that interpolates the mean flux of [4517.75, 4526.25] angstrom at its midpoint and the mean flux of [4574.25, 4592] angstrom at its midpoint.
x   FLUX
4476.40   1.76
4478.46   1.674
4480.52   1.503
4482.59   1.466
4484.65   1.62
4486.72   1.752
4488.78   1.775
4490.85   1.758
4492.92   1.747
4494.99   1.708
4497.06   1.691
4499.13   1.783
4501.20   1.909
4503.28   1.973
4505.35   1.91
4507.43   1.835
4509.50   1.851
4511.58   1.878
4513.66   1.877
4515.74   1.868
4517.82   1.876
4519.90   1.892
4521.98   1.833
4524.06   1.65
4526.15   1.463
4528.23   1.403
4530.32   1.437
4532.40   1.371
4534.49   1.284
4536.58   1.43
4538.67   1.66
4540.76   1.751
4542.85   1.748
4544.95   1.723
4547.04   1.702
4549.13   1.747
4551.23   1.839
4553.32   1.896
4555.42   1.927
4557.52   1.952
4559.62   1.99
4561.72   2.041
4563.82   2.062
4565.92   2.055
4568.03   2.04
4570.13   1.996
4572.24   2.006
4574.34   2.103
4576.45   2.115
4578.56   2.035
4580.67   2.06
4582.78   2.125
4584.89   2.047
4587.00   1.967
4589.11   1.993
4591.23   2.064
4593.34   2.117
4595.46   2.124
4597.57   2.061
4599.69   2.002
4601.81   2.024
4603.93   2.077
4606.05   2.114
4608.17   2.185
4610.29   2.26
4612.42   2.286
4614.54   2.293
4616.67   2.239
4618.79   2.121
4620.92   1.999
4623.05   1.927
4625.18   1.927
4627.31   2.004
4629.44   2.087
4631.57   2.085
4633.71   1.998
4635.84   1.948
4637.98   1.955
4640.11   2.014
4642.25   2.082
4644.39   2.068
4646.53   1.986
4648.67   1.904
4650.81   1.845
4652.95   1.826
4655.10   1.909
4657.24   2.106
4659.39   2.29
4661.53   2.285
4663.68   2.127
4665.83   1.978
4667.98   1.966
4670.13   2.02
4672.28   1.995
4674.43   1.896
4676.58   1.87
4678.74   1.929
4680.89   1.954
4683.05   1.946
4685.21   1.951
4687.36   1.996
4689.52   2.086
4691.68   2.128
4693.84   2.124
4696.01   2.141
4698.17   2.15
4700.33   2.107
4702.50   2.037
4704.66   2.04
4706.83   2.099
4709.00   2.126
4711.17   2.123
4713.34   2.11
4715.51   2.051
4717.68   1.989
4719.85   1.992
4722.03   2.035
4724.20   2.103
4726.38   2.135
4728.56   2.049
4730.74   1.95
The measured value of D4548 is 2.9 angstrom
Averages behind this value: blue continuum 1.76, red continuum 2.05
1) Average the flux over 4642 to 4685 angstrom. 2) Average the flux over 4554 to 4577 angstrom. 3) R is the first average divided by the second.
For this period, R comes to 0.99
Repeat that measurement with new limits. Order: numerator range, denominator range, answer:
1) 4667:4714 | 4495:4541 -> 1.19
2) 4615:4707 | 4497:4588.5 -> 1.10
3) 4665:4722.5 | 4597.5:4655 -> 0.99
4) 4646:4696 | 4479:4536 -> 1.18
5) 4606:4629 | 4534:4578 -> 1.14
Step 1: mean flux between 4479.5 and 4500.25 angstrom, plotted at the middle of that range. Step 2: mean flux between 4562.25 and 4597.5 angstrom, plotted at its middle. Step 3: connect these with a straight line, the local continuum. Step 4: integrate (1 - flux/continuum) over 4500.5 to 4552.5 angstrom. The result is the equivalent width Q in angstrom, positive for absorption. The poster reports 3.22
